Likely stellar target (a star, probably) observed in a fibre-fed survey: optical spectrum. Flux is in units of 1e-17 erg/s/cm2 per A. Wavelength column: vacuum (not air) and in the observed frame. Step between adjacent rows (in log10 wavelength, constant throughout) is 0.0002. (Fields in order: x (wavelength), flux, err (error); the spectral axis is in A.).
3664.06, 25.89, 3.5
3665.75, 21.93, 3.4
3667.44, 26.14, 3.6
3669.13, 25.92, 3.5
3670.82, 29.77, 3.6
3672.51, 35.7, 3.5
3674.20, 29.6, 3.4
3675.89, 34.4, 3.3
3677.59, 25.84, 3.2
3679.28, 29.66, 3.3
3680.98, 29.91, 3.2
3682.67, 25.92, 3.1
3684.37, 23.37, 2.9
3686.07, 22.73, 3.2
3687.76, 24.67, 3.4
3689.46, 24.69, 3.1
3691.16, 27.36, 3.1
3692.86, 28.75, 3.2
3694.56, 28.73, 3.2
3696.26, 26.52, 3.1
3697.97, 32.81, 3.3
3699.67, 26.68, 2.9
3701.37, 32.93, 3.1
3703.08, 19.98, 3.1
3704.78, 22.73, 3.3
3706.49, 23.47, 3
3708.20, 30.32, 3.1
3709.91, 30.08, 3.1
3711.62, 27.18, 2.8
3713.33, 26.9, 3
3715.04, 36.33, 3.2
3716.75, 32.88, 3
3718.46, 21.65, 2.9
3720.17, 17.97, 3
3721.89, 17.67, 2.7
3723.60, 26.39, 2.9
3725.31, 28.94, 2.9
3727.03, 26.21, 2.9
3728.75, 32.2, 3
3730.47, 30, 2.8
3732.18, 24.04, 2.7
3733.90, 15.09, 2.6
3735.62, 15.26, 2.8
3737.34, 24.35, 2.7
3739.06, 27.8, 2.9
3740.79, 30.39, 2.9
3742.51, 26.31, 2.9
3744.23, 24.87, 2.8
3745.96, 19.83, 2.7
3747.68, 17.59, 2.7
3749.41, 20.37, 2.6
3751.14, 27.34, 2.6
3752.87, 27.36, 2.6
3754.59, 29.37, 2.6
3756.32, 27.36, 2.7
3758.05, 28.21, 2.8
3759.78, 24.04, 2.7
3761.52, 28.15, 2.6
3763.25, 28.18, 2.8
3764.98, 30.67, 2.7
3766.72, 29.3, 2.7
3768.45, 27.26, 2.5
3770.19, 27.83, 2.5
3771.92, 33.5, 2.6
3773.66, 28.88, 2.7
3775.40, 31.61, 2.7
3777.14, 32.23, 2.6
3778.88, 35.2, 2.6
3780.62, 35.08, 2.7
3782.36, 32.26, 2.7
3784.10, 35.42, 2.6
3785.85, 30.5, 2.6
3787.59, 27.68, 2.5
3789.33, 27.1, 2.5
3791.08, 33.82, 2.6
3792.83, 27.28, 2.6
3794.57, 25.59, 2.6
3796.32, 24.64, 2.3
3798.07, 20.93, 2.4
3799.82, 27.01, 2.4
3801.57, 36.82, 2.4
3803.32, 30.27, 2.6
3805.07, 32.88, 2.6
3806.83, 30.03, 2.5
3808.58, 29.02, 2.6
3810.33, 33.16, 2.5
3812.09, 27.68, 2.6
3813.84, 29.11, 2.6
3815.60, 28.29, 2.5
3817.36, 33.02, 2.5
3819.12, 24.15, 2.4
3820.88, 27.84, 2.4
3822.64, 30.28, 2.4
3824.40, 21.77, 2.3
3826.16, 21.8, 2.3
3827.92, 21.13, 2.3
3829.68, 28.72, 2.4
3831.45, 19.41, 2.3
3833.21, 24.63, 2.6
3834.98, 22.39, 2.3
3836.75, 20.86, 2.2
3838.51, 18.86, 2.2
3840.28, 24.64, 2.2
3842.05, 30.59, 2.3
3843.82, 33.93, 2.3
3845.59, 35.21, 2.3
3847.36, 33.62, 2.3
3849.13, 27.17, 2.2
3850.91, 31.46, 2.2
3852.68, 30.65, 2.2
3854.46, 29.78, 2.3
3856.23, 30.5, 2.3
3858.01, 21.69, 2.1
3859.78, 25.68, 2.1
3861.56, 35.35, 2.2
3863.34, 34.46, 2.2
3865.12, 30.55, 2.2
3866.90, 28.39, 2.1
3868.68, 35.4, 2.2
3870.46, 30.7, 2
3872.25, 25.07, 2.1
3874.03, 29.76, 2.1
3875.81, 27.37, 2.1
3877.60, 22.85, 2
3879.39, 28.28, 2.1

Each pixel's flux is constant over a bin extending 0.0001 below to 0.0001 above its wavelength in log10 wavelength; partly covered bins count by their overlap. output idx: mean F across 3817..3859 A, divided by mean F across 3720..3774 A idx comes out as 1.04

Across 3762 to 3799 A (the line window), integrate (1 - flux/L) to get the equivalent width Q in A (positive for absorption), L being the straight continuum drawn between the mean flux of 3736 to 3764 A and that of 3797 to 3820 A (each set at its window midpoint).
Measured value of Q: -3.0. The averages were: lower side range 25.5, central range 29.7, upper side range 29.4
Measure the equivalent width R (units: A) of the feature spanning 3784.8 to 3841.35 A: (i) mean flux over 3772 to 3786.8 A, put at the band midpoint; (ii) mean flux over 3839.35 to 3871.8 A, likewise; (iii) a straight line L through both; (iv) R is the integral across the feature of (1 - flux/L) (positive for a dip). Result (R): 8.5 A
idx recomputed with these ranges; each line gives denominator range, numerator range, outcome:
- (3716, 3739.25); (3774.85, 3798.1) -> 1.25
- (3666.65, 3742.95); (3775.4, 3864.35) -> 1.07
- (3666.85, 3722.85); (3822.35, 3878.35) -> 1.01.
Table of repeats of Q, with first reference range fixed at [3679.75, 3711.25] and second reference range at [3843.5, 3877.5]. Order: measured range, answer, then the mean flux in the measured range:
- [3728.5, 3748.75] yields 2.9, 23.7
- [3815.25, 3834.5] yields 2.6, 25.4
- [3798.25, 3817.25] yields -0.7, 30.2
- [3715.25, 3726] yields 0.9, 24.9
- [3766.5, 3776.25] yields -0.5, 29.8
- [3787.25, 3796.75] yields 0.3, 27.8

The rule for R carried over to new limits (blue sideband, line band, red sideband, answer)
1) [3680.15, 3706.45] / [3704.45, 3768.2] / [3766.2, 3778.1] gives 5.7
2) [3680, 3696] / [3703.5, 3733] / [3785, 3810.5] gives 0.4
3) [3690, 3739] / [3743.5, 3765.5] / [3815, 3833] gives 0.3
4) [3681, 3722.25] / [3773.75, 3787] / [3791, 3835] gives -2.8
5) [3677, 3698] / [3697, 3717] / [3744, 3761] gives -1.7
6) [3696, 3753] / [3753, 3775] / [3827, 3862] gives -2.1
